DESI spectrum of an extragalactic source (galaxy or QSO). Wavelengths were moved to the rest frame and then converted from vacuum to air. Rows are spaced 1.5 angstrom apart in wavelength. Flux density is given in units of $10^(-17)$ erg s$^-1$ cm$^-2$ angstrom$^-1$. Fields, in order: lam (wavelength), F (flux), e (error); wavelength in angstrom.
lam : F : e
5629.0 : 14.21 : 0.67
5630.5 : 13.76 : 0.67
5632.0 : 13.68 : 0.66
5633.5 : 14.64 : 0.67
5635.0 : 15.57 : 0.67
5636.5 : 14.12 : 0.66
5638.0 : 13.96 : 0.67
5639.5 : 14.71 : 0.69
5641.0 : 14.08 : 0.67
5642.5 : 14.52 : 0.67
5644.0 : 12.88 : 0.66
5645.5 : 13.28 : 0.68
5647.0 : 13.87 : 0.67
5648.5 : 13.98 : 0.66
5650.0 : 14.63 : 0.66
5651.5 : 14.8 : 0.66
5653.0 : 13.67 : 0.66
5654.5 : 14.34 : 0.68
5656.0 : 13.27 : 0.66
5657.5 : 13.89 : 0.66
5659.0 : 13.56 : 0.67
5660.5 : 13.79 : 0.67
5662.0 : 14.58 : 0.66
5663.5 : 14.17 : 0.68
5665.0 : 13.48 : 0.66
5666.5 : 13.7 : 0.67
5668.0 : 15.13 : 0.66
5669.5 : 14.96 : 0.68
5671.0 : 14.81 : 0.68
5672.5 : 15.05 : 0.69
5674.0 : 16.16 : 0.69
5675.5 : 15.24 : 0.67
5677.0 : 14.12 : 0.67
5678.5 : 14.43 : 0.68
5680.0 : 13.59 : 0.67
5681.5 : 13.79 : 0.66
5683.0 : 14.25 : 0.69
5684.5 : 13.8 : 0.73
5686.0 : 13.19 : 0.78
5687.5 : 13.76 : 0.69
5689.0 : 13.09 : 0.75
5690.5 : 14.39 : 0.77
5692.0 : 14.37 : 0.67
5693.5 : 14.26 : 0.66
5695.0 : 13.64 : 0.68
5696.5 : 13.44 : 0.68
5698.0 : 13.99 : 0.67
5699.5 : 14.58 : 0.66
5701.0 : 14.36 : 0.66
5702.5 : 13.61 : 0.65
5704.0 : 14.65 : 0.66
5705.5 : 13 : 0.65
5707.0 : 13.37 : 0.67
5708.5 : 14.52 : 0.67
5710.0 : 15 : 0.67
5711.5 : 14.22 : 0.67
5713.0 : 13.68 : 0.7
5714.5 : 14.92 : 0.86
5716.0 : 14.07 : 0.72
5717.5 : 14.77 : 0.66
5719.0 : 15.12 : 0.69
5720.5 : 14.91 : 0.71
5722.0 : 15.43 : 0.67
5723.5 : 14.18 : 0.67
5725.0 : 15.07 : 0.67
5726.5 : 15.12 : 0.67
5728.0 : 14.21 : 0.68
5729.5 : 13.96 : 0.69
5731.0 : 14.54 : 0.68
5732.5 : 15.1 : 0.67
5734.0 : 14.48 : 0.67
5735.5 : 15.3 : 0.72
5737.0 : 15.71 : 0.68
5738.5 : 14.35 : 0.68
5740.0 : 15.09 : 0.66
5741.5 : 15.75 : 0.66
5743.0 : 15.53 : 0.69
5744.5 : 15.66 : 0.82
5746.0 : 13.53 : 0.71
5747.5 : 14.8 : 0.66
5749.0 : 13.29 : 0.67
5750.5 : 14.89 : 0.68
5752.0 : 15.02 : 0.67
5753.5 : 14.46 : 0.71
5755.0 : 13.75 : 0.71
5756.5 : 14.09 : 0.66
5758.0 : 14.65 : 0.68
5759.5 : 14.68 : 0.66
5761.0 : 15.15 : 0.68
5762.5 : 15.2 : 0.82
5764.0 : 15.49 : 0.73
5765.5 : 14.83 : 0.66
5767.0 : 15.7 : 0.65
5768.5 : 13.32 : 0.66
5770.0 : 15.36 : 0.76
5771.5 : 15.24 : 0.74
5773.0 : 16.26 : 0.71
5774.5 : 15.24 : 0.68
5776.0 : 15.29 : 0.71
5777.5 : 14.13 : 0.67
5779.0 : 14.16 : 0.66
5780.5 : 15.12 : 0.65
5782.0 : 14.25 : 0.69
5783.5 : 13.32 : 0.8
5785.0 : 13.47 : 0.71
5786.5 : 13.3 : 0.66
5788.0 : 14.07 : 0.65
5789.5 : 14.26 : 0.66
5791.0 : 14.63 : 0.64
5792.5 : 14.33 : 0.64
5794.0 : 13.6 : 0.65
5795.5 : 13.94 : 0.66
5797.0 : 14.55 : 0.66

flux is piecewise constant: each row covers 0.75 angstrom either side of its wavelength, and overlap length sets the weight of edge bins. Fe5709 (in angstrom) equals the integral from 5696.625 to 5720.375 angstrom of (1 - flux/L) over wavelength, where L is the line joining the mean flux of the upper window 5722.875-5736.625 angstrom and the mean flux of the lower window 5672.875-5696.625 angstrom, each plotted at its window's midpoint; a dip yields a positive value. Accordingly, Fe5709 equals 0.3 angstrom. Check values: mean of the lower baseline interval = 14.1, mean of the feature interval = 14.3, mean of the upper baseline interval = 14.7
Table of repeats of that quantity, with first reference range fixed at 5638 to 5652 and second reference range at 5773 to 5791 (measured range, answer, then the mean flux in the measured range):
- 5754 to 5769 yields -0.4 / 14.7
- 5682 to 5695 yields 0.3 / 13.9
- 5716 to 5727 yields -0.5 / 14.9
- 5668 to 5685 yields -0.6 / 14.6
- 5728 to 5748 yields -0.9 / 14.9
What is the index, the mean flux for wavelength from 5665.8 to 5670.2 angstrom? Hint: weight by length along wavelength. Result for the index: 14.6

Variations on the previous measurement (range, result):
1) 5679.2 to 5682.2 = 13.7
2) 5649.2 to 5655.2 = 14.4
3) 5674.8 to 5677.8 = 14.7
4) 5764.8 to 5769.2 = 14.6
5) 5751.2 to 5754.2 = 14.7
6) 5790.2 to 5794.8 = 14.2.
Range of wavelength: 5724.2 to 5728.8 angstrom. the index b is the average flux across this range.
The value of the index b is 14.8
